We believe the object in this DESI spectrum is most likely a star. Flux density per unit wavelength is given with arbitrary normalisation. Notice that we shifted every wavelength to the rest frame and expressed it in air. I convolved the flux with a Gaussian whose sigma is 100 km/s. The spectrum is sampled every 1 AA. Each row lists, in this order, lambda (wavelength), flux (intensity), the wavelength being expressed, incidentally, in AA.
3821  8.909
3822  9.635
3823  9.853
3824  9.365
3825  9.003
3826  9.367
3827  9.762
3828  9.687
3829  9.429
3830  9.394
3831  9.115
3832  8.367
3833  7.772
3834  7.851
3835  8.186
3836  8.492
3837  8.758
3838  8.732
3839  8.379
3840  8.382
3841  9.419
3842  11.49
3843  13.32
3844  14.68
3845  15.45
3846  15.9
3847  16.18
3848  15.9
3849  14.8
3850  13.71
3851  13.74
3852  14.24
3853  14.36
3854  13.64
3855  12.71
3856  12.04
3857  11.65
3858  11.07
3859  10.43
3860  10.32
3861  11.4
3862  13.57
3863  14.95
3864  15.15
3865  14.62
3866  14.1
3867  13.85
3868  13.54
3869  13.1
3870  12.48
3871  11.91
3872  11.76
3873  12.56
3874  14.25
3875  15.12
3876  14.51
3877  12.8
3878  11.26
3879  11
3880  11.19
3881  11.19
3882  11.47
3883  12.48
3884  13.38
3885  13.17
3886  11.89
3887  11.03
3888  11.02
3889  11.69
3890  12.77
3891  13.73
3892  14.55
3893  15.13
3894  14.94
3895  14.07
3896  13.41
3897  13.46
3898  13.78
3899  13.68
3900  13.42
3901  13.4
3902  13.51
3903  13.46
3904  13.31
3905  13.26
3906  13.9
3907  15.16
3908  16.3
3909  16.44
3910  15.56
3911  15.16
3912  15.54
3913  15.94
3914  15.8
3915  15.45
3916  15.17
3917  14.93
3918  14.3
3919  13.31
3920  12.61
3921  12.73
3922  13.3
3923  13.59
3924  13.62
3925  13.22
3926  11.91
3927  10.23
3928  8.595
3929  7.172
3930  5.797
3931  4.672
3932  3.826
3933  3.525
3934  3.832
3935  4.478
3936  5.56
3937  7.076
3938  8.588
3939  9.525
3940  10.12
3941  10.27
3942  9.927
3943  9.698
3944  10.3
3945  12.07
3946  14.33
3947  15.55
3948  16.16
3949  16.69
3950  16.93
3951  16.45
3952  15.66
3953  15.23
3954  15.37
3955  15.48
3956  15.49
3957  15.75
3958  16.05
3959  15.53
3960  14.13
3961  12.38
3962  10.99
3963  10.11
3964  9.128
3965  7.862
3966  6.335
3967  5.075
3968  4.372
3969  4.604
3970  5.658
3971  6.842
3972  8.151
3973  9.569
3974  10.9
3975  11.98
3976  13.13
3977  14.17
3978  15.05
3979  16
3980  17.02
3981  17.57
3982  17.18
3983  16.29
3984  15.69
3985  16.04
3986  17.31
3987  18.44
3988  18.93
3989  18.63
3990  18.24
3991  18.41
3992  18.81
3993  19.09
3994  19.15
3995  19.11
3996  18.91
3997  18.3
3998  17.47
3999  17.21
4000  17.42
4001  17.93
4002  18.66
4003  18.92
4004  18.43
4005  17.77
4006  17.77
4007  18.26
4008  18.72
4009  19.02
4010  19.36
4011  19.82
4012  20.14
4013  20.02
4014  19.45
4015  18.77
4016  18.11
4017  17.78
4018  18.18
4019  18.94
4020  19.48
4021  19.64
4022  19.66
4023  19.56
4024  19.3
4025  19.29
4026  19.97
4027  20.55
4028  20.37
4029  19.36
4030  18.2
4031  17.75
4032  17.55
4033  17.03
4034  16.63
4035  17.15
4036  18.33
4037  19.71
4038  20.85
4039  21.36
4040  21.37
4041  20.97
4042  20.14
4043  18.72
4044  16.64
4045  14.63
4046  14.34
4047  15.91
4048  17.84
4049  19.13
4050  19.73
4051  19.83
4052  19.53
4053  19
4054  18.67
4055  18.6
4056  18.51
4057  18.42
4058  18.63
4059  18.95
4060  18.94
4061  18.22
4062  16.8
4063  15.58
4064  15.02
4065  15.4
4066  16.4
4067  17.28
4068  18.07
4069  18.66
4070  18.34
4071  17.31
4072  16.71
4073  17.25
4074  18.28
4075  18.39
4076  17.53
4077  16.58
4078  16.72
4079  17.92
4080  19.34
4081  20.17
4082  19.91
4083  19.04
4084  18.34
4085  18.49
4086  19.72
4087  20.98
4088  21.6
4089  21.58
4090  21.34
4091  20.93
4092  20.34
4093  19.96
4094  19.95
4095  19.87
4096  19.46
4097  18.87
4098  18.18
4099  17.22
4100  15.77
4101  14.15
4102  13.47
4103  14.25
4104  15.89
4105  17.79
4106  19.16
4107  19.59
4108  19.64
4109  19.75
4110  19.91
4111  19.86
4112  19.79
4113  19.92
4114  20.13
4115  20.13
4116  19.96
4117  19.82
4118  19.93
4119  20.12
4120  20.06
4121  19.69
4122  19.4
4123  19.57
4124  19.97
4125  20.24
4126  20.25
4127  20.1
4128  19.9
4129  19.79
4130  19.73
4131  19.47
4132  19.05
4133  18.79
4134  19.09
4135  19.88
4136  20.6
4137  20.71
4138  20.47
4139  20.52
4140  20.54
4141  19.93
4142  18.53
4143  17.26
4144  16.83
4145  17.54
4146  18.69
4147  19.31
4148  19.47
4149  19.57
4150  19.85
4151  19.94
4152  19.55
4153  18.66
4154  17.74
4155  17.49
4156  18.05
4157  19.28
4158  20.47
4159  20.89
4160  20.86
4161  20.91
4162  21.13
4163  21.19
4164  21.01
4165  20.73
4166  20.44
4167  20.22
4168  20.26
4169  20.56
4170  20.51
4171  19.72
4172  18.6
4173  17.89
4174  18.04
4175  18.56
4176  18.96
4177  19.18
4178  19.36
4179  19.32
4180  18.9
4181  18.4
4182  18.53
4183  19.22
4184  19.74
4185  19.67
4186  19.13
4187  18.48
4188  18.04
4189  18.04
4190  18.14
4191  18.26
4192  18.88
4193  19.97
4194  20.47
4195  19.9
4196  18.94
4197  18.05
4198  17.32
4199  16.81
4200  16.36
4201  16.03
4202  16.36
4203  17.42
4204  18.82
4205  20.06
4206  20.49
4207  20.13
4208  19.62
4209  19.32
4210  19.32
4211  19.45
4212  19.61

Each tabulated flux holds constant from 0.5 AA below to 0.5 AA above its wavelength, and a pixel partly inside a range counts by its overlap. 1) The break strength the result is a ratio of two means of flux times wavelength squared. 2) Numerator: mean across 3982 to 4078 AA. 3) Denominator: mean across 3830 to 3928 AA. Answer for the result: 1.53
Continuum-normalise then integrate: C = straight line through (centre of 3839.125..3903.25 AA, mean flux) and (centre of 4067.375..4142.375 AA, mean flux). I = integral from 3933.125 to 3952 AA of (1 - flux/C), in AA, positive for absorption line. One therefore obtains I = 5.0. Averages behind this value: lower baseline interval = 13.1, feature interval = 11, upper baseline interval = 19.1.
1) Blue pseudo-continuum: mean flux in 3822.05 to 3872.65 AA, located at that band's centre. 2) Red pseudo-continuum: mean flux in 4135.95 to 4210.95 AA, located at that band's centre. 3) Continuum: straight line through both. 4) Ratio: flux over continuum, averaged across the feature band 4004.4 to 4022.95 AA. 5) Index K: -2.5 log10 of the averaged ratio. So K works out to -0.22 mag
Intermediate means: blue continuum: 11.7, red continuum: 19.2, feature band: 19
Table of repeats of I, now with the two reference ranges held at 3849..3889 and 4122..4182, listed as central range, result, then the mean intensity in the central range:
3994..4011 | -2.6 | 18.4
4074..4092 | -1.5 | 19.3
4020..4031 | -2.0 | 19.5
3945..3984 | 5.8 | 12.8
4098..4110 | 0.8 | 17.1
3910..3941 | 7.3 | 10.7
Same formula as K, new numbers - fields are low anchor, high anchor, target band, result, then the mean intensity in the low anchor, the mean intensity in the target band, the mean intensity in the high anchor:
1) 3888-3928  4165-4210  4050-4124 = -0.092 mag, 13.9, 18.6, 18.9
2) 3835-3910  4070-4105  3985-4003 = -0.144 mag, 13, 18.3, 18.4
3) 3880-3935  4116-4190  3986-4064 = -0.177 mag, 12.5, 18.6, 19.5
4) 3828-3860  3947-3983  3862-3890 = -0.090 mag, 11.5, 12.8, 12.6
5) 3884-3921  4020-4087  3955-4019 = 0.074 mag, 14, 15.4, 18.4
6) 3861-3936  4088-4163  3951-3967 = 0.115 mag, 12.6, 12.9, 19.3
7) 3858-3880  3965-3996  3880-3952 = 0.085 mag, 12.9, 12.3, 13.9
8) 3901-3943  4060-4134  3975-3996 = -0.209 mag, 11.5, 17.1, 18.7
